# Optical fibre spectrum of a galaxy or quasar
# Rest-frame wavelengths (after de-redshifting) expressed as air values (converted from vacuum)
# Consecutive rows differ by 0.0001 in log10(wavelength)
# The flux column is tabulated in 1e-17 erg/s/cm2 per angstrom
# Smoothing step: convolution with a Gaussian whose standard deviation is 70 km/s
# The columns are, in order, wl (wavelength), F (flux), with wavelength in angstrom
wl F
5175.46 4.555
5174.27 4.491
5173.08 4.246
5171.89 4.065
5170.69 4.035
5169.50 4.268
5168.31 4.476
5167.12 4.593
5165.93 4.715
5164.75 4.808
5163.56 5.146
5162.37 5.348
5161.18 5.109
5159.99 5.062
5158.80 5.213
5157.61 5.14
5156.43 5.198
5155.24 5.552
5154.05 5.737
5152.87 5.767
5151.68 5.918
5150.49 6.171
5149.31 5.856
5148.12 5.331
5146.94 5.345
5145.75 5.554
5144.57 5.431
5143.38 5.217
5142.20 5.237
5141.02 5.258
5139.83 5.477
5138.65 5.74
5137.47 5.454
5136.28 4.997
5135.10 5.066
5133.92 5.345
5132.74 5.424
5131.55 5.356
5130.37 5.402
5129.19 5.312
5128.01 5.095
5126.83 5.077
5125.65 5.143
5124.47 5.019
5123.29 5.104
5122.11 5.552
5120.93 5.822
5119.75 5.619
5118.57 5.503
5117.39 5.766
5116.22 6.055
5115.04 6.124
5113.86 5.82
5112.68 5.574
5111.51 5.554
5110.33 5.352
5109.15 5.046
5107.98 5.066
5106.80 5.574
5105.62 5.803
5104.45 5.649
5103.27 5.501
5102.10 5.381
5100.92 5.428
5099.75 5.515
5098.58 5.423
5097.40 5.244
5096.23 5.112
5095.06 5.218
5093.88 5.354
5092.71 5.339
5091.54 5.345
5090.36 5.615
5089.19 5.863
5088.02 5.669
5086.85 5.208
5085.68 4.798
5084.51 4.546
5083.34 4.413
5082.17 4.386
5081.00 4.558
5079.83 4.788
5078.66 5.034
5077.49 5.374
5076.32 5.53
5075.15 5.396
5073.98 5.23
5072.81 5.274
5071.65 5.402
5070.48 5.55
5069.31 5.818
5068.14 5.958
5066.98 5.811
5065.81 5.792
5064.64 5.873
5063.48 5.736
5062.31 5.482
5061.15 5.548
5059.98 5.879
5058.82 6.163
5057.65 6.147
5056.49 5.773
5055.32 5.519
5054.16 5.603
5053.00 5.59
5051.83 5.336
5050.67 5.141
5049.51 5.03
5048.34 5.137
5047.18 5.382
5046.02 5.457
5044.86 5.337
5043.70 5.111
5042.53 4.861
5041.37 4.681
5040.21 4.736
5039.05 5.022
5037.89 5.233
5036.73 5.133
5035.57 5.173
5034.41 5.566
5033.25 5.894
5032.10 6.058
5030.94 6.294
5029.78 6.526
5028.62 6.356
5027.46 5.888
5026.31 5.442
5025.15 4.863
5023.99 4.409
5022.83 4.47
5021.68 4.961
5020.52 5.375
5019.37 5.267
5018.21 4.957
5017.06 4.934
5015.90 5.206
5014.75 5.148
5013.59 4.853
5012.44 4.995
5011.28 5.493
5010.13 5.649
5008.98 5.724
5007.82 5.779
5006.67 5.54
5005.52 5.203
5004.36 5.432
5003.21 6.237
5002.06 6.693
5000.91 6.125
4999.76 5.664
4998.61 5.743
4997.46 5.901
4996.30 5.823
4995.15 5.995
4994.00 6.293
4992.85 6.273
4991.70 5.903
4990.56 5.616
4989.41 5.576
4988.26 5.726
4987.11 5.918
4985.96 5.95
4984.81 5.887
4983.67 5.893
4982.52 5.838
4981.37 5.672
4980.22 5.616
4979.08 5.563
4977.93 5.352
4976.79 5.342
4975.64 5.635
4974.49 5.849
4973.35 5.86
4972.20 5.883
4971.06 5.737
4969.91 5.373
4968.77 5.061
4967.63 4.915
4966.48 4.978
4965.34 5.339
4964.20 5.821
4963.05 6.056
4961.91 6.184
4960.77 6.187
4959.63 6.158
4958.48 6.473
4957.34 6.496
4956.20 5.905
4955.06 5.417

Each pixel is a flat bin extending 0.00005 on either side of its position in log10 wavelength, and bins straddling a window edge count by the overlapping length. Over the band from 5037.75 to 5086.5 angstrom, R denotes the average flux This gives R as 5.32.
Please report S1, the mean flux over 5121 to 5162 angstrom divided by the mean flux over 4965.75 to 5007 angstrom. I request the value 0.9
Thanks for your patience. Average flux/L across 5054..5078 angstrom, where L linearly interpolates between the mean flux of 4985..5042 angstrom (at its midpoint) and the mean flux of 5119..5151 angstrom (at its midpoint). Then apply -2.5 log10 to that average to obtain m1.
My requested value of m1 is -0.04 mag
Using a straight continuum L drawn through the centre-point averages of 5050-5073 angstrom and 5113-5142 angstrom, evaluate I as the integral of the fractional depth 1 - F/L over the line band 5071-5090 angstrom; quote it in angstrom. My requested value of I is 1.7 angstrom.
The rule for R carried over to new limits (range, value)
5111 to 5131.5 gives 5.5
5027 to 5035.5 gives 6.03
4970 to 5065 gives 5.56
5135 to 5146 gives 5.35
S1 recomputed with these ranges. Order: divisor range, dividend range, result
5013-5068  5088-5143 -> 1.00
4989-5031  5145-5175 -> 0.91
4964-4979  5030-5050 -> 0.97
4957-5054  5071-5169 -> 0.96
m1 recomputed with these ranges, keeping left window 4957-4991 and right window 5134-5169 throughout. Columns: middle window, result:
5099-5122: -0.04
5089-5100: 0.01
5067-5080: 0.01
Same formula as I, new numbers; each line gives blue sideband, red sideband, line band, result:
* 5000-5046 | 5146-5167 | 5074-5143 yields 0.6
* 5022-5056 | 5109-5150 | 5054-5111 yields -0.2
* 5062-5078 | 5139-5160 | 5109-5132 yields 0.2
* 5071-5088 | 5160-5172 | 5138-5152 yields -2.2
